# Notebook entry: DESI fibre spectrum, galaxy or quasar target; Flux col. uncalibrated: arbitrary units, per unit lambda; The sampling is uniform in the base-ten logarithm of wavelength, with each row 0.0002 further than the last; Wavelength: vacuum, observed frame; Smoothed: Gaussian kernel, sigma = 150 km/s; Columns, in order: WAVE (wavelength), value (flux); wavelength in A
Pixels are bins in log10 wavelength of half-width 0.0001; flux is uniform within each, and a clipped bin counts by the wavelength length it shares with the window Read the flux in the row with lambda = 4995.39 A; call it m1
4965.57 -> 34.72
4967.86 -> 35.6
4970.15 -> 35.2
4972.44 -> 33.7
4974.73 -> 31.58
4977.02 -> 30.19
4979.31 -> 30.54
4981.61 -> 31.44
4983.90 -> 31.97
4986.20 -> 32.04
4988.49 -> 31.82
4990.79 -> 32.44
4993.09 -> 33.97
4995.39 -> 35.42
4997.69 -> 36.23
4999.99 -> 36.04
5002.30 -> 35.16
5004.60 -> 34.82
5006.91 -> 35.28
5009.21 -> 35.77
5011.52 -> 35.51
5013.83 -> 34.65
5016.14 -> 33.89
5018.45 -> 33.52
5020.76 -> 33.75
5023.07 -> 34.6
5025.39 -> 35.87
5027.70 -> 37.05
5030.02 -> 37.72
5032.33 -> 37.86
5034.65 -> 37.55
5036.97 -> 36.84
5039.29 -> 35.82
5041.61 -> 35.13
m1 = 35.42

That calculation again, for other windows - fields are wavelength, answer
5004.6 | 34.82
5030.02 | 37.72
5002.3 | 35.16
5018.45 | 33.52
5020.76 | 33.75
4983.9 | 31.97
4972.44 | 33.7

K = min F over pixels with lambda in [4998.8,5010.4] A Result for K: 34.82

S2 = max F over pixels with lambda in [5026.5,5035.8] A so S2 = 37.86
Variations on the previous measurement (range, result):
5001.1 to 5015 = 35.77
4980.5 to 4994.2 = 33.97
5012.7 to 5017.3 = 34.65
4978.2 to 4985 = 31.97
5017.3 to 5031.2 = 37.72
